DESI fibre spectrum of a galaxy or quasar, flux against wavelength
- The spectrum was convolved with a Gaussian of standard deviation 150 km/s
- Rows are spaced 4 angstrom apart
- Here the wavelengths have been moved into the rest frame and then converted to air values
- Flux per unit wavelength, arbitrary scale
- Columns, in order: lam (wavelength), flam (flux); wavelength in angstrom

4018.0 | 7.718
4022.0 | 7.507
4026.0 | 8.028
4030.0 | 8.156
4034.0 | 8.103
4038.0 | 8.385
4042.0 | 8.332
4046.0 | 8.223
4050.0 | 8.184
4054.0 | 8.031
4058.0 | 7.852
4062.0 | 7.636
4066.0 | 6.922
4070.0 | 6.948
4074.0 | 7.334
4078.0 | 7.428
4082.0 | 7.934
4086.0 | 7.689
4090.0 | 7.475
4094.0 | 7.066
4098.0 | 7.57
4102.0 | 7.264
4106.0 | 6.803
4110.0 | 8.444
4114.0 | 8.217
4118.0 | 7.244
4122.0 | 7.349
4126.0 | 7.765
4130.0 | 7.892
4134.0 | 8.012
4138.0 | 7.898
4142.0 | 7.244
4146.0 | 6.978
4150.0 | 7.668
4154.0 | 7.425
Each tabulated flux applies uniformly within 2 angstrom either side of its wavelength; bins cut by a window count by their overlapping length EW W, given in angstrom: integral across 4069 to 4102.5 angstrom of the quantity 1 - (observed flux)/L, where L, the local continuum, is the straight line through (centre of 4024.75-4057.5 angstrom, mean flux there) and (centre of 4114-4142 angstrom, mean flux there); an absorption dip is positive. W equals 2.1 angstrom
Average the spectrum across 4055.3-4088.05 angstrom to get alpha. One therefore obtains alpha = 7.48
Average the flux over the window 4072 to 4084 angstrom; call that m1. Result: 7.57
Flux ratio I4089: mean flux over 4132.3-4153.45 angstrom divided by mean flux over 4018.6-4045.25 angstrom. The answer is 0.9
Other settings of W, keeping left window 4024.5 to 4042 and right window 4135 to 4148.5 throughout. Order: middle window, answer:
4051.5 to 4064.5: 0.3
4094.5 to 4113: 0.4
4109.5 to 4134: -0.7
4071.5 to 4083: 0.5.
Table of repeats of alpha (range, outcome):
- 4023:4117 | 7.73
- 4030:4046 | 8.25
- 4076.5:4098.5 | 7.53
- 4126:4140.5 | 7.89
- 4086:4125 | 7.51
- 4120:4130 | 7.62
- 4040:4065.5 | 7.98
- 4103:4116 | 7.78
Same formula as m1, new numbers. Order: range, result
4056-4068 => 7.47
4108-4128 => 7.8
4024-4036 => 8.1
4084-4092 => 7.58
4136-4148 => 7.37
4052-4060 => 7.94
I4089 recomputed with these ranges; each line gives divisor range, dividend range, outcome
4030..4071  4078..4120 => 0.96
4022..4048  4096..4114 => 0.93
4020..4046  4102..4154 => 0.94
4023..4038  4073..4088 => 0.94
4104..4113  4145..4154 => 0.96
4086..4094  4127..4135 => 1.07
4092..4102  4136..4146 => 1.02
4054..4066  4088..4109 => 0.95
